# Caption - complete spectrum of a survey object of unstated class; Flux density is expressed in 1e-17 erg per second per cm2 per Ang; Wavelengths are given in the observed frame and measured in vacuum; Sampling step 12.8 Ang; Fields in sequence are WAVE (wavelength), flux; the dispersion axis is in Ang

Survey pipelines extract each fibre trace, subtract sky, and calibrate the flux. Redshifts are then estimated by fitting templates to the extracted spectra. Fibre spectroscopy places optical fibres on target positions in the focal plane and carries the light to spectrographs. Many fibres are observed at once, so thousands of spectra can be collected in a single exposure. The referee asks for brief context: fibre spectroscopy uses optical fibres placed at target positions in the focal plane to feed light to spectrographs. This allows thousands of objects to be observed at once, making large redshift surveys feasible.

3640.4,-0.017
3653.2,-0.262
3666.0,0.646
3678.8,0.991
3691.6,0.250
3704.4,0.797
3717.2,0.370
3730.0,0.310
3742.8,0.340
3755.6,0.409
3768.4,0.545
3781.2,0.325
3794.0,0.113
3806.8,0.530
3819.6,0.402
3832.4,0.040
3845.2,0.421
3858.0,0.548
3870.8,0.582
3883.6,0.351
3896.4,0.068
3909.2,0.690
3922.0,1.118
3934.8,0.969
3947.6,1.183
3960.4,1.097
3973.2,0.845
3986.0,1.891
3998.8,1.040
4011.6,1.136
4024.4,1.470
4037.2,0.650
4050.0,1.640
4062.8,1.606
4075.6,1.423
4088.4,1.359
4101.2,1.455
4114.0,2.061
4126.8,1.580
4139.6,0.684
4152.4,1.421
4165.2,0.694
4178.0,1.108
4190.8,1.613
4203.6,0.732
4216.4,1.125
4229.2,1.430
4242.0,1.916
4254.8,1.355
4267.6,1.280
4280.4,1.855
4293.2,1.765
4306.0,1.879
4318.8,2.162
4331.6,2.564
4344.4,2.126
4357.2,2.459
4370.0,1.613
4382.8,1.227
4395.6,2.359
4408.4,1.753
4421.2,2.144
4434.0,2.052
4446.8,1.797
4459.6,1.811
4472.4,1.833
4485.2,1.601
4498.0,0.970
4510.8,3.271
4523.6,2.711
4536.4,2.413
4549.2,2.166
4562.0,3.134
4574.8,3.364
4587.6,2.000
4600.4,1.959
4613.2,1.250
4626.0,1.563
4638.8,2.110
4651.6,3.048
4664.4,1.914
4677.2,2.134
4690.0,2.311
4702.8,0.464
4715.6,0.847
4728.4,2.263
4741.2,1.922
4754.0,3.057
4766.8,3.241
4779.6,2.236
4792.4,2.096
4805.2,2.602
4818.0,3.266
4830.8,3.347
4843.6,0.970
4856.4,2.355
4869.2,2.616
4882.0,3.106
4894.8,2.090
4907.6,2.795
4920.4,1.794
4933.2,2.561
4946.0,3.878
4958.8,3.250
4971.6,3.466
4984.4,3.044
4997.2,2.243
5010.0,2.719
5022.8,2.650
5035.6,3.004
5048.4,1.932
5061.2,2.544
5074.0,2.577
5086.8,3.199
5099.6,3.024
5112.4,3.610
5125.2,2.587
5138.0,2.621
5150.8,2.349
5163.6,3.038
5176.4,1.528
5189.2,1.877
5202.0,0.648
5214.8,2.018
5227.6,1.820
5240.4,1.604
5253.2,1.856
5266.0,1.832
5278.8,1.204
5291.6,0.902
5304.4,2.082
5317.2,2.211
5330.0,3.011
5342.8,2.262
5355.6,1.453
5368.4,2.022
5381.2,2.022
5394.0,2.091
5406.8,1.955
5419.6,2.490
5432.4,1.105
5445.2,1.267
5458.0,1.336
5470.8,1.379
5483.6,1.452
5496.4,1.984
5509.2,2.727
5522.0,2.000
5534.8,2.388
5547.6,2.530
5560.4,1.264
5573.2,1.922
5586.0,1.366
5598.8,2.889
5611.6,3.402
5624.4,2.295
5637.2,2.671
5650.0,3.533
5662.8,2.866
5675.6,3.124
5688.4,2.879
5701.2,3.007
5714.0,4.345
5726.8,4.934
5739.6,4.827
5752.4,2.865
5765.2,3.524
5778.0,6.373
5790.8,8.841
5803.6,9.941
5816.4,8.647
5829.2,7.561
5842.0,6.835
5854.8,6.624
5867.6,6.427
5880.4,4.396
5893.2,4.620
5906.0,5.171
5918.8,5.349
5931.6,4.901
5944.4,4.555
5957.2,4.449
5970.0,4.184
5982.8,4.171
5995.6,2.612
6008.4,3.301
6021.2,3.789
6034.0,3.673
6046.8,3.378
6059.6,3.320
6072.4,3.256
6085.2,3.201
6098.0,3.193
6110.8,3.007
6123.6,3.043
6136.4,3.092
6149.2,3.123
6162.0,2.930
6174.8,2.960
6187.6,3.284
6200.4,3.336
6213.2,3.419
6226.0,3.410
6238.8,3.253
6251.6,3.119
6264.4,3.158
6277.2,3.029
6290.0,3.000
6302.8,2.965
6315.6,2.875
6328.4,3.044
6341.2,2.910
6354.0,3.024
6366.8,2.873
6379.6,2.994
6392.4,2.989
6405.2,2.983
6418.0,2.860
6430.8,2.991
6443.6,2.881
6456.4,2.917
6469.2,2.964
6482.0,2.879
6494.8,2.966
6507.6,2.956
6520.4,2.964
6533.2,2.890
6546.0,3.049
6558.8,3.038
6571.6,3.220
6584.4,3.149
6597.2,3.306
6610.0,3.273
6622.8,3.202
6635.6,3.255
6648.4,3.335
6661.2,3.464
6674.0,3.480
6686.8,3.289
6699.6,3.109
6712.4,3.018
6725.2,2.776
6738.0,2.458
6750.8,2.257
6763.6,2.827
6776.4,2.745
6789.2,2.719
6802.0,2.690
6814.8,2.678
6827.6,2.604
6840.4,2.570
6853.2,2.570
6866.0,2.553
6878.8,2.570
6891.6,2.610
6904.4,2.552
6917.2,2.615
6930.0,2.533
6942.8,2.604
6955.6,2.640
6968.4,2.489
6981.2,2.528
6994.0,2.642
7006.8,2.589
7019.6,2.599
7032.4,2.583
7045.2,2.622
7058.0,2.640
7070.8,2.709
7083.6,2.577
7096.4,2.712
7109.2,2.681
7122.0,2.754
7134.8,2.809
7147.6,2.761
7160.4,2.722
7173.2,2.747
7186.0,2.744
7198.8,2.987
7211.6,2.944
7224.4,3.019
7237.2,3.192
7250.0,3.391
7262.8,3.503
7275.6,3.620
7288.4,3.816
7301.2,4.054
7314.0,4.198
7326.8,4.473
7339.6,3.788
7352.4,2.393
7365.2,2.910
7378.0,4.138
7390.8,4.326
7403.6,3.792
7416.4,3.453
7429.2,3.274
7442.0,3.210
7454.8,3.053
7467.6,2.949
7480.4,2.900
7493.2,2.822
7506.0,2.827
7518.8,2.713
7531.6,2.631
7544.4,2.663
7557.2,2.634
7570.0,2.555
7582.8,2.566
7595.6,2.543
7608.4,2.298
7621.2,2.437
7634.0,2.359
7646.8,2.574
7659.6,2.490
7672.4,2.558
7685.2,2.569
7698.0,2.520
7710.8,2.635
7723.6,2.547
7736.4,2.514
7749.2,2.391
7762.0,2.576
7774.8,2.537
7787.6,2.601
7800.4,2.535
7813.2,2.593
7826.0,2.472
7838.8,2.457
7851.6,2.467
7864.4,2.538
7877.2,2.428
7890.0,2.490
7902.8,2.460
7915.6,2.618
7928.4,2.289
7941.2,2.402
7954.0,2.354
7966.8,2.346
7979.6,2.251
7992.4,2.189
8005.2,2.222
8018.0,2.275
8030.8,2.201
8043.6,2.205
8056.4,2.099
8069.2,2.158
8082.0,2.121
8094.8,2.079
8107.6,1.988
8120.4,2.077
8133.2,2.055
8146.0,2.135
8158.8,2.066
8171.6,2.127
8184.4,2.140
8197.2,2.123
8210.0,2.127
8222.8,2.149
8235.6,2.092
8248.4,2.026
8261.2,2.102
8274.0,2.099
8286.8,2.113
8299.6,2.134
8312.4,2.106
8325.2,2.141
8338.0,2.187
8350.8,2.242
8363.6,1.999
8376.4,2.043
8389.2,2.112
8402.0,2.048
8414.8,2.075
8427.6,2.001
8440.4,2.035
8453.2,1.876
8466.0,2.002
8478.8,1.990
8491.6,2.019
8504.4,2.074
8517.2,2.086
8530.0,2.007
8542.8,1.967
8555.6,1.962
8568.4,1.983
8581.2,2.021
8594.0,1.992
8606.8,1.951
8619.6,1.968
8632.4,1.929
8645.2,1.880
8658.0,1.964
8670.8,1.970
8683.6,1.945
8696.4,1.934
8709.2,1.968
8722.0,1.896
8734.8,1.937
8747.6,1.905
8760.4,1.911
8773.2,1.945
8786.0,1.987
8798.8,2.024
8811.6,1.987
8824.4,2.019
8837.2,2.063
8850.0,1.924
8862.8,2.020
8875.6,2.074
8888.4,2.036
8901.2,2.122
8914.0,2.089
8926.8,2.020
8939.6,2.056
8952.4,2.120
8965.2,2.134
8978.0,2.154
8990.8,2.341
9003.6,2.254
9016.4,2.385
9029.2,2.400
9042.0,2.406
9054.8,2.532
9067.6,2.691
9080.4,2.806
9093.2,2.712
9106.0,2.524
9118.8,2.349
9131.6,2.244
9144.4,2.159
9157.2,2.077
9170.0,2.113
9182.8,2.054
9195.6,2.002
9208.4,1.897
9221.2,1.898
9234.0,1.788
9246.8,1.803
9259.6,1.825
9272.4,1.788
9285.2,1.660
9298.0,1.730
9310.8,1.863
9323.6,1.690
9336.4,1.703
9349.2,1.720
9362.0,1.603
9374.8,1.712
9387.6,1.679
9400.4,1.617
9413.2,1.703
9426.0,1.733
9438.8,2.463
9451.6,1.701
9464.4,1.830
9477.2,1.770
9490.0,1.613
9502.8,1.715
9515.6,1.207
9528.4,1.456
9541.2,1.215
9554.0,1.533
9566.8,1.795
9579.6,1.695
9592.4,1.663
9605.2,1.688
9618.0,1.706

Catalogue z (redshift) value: 3.76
